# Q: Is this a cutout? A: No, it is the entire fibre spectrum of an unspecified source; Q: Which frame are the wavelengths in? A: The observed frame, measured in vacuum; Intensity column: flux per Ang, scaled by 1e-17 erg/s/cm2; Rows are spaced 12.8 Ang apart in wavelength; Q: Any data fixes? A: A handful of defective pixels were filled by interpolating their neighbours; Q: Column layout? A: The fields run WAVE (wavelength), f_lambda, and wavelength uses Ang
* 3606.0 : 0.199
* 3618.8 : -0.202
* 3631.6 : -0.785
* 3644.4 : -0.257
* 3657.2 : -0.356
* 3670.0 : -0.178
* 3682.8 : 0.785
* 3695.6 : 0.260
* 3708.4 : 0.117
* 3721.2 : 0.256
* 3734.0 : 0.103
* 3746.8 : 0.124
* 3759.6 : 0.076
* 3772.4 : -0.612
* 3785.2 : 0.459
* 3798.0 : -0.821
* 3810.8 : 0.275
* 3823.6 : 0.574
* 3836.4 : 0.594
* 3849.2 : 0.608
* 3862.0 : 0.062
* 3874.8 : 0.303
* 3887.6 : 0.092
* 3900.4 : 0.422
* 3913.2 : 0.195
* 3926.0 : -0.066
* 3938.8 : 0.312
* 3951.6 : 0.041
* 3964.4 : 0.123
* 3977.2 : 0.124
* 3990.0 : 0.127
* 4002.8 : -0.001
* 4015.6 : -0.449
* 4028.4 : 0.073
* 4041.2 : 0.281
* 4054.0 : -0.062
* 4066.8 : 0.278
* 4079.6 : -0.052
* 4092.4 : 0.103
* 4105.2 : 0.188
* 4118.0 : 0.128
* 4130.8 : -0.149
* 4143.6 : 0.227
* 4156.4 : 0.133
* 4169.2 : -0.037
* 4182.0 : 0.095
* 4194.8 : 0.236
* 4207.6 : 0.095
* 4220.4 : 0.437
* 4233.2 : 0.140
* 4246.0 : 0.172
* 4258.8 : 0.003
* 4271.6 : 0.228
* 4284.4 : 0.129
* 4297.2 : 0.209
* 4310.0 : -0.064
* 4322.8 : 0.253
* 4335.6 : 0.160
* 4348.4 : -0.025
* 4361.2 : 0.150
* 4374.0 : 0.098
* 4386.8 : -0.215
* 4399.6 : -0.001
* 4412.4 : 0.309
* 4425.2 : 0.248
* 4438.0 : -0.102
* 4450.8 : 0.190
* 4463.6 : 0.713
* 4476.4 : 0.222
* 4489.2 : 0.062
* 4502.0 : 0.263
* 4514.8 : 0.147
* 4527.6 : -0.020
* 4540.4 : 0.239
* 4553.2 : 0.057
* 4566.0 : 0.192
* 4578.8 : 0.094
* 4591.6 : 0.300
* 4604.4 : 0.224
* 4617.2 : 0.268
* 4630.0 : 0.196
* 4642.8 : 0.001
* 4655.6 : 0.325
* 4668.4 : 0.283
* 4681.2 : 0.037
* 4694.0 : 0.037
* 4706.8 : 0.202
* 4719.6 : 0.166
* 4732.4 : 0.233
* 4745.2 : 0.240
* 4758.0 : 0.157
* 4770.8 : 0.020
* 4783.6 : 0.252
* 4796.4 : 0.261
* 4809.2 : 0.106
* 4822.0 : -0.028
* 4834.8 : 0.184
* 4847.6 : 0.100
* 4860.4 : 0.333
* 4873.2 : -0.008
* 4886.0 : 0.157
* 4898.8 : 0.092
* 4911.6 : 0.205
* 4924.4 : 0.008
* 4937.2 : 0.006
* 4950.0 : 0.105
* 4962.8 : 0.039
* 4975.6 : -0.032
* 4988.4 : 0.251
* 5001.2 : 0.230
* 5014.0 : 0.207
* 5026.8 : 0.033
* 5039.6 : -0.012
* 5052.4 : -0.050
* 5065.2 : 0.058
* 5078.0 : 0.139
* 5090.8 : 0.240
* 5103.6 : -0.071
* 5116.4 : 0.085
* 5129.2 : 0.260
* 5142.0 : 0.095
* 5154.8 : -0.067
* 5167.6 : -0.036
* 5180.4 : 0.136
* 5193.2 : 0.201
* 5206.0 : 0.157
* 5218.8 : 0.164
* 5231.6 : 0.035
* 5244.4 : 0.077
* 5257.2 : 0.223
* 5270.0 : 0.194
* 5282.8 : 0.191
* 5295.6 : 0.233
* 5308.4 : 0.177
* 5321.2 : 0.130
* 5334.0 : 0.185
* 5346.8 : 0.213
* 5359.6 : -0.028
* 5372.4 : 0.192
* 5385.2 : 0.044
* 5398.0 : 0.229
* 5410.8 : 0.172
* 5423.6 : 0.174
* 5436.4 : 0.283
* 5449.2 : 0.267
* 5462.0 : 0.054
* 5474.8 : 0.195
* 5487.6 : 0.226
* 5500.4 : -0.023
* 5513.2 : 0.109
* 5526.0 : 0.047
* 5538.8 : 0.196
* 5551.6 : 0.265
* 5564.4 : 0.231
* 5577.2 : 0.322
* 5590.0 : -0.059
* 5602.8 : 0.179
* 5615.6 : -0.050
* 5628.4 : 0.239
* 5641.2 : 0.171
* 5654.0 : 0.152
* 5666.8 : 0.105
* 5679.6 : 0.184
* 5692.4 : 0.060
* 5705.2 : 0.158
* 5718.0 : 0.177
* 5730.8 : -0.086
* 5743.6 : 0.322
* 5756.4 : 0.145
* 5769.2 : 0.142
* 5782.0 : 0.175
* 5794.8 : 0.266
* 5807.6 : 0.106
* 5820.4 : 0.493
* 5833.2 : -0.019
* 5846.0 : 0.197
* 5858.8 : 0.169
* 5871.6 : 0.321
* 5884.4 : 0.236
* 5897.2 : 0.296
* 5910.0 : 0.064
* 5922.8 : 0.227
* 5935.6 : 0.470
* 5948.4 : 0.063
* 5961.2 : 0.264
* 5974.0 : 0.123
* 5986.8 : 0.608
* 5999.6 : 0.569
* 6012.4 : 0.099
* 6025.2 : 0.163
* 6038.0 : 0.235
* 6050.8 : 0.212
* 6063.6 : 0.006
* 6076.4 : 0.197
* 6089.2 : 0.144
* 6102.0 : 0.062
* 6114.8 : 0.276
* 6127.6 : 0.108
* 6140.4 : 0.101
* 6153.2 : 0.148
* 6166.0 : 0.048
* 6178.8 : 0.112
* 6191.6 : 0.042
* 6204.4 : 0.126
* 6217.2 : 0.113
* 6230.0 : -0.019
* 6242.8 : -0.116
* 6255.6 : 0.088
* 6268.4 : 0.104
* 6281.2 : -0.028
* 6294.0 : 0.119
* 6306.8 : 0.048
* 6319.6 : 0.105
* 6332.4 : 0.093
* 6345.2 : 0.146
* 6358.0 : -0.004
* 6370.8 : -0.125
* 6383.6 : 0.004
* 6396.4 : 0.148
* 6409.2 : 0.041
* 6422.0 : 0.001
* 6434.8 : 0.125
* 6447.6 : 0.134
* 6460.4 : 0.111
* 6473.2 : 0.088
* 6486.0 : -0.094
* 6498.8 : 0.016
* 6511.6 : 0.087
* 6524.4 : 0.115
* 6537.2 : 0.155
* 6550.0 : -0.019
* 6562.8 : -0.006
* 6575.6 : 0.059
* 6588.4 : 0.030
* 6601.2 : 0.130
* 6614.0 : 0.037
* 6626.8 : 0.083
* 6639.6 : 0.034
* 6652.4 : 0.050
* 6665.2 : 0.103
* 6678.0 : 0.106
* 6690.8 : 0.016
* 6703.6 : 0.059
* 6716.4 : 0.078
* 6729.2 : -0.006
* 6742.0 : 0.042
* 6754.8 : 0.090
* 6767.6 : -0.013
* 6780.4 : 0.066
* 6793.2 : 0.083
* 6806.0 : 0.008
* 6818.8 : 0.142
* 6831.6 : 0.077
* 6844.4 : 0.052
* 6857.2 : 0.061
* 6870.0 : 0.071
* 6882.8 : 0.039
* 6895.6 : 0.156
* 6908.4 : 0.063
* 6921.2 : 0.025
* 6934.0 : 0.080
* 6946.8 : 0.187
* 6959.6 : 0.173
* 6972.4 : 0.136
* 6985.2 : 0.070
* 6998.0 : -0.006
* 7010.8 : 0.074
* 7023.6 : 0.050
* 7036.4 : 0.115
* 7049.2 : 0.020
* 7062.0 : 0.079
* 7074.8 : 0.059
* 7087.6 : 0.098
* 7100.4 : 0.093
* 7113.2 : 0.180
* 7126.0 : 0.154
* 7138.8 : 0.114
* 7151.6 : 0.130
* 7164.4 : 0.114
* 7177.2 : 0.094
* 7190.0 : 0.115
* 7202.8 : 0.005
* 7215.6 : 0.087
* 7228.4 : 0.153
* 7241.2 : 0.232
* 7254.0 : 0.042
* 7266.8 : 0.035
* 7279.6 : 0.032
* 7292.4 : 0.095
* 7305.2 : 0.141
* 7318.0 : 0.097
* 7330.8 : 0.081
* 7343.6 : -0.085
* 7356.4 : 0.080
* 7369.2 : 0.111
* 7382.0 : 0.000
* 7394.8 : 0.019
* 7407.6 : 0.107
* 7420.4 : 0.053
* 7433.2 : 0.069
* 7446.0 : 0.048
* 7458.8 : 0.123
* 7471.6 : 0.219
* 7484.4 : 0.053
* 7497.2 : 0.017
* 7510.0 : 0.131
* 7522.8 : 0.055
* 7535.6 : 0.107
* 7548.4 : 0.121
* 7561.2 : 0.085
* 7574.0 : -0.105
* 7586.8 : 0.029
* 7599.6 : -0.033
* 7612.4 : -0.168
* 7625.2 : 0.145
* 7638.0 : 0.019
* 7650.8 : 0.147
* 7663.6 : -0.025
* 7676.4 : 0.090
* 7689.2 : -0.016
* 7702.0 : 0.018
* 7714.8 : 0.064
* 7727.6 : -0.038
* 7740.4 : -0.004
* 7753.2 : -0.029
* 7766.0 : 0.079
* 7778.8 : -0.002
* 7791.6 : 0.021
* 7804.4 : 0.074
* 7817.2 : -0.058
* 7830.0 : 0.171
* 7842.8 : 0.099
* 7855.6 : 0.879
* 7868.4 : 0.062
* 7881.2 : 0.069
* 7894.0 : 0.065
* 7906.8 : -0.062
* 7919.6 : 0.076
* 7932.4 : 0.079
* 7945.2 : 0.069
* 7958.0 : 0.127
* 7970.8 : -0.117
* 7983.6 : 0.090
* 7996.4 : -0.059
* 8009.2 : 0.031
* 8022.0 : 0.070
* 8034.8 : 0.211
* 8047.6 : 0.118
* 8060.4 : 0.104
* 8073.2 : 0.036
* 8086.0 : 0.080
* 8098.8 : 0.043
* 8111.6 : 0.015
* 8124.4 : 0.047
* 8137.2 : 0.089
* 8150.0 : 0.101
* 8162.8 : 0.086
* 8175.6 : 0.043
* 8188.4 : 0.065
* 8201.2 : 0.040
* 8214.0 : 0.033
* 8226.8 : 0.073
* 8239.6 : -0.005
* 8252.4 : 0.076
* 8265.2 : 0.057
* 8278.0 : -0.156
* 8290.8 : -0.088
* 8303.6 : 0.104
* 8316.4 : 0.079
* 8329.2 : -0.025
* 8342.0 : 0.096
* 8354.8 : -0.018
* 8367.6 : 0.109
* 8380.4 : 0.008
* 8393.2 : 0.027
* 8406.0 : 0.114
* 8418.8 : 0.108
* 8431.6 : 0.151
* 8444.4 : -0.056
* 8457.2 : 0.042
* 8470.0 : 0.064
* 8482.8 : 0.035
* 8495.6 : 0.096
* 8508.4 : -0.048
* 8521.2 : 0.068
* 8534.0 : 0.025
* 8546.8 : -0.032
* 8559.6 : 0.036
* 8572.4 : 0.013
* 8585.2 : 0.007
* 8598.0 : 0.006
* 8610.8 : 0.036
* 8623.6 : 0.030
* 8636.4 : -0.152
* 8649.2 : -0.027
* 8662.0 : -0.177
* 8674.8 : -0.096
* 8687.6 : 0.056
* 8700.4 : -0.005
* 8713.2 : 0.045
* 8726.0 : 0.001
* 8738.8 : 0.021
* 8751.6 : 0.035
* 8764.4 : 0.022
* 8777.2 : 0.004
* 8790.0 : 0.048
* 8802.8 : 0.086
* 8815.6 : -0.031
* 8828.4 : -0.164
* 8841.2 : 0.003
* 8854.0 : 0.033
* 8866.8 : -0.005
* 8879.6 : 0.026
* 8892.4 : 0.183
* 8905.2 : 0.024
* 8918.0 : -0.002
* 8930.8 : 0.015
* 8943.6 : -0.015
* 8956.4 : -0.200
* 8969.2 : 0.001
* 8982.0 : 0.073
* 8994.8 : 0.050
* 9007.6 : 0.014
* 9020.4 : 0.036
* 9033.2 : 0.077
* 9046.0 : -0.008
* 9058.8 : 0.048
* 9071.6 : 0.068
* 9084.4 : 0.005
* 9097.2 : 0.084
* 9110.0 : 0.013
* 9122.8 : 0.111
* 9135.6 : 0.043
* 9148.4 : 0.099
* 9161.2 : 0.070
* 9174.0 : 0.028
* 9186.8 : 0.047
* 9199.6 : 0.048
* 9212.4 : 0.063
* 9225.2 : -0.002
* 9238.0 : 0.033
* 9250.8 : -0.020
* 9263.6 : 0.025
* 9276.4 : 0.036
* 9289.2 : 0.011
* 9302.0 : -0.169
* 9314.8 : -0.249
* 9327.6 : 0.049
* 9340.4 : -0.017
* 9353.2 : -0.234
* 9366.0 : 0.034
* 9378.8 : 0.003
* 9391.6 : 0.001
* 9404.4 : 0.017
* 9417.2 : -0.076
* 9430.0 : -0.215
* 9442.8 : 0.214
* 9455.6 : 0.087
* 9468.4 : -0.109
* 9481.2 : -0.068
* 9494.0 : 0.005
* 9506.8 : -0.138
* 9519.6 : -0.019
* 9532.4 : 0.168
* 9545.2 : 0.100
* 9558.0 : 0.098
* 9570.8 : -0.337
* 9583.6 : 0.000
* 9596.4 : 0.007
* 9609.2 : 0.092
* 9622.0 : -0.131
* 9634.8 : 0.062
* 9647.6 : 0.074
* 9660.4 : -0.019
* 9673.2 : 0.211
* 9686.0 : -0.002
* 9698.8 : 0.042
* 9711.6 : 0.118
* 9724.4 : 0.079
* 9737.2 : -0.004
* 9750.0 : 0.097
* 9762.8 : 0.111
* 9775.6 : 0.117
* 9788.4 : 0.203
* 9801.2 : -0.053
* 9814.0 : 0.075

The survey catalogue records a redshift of 0.197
